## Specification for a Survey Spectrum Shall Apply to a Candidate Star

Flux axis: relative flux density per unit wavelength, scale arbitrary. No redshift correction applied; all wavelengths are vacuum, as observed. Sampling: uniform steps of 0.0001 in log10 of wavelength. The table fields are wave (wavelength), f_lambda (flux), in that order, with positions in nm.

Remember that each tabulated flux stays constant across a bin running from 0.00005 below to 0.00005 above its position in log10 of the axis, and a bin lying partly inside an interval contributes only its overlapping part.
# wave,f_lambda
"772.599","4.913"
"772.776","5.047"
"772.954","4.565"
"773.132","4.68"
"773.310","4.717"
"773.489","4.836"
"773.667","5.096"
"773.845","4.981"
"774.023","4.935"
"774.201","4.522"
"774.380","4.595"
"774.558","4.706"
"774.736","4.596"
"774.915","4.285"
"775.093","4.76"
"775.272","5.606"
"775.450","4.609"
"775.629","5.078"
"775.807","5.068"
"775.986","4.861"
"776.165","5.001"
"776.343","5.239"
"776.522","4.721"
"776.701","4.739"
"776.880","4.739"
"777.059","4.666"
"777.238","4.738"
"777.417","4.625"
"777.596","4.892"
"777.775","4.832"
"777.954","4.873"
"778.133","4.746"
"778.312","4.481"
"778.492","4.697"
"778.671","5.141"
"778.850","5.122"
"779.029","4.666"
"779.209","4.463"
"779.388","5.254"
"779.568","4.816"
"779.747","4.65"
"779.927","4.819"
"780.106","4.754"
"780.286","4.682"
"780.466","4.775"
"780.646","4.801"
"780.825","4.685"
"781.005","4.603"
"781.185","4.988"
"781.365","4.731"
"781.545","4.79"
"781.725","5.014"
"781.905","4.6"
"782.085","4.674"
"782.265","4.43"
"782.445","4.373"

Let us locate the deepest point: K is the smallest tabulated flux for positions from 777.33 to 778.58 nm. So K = 4.481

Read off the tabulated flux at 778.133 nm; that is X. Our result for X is 4.746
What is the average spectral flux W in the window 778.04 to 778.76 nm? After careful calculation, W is 4.77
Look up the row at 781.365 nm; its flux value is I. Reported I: 4.731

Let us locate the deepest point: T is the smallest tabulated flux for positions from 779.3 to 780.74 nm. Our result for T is 4.65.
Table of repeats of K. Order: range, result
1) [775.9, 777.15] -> 4.666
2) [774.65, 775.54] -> 4.285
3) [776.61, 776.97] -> 4.739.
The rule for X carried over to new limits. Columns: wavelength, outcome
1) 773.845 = 4.981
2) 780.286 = 4.682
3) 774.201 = 4.522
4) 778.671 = 5.141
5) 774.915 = 4.285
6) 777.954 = 4.873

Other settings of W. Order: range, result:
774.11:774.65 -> 4.61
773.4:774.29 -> 4.88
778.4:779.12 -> 4.9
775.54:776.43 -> 5.05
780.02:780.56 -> 4.73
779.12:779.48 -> 4.86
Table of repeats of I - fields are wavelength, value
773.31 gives 4.717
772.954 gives 4.565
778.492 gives 4.697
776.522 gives 4.721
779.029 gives 4.666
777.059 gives 4.666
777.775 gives 4.832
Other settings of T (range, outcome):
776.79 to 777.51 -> 4.625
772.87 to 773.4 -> 4.565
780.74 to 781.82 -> 4.603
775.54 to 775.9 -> 5.068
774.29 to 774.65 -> 4.595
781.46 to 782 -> 4.6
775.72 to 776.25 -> 4.861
